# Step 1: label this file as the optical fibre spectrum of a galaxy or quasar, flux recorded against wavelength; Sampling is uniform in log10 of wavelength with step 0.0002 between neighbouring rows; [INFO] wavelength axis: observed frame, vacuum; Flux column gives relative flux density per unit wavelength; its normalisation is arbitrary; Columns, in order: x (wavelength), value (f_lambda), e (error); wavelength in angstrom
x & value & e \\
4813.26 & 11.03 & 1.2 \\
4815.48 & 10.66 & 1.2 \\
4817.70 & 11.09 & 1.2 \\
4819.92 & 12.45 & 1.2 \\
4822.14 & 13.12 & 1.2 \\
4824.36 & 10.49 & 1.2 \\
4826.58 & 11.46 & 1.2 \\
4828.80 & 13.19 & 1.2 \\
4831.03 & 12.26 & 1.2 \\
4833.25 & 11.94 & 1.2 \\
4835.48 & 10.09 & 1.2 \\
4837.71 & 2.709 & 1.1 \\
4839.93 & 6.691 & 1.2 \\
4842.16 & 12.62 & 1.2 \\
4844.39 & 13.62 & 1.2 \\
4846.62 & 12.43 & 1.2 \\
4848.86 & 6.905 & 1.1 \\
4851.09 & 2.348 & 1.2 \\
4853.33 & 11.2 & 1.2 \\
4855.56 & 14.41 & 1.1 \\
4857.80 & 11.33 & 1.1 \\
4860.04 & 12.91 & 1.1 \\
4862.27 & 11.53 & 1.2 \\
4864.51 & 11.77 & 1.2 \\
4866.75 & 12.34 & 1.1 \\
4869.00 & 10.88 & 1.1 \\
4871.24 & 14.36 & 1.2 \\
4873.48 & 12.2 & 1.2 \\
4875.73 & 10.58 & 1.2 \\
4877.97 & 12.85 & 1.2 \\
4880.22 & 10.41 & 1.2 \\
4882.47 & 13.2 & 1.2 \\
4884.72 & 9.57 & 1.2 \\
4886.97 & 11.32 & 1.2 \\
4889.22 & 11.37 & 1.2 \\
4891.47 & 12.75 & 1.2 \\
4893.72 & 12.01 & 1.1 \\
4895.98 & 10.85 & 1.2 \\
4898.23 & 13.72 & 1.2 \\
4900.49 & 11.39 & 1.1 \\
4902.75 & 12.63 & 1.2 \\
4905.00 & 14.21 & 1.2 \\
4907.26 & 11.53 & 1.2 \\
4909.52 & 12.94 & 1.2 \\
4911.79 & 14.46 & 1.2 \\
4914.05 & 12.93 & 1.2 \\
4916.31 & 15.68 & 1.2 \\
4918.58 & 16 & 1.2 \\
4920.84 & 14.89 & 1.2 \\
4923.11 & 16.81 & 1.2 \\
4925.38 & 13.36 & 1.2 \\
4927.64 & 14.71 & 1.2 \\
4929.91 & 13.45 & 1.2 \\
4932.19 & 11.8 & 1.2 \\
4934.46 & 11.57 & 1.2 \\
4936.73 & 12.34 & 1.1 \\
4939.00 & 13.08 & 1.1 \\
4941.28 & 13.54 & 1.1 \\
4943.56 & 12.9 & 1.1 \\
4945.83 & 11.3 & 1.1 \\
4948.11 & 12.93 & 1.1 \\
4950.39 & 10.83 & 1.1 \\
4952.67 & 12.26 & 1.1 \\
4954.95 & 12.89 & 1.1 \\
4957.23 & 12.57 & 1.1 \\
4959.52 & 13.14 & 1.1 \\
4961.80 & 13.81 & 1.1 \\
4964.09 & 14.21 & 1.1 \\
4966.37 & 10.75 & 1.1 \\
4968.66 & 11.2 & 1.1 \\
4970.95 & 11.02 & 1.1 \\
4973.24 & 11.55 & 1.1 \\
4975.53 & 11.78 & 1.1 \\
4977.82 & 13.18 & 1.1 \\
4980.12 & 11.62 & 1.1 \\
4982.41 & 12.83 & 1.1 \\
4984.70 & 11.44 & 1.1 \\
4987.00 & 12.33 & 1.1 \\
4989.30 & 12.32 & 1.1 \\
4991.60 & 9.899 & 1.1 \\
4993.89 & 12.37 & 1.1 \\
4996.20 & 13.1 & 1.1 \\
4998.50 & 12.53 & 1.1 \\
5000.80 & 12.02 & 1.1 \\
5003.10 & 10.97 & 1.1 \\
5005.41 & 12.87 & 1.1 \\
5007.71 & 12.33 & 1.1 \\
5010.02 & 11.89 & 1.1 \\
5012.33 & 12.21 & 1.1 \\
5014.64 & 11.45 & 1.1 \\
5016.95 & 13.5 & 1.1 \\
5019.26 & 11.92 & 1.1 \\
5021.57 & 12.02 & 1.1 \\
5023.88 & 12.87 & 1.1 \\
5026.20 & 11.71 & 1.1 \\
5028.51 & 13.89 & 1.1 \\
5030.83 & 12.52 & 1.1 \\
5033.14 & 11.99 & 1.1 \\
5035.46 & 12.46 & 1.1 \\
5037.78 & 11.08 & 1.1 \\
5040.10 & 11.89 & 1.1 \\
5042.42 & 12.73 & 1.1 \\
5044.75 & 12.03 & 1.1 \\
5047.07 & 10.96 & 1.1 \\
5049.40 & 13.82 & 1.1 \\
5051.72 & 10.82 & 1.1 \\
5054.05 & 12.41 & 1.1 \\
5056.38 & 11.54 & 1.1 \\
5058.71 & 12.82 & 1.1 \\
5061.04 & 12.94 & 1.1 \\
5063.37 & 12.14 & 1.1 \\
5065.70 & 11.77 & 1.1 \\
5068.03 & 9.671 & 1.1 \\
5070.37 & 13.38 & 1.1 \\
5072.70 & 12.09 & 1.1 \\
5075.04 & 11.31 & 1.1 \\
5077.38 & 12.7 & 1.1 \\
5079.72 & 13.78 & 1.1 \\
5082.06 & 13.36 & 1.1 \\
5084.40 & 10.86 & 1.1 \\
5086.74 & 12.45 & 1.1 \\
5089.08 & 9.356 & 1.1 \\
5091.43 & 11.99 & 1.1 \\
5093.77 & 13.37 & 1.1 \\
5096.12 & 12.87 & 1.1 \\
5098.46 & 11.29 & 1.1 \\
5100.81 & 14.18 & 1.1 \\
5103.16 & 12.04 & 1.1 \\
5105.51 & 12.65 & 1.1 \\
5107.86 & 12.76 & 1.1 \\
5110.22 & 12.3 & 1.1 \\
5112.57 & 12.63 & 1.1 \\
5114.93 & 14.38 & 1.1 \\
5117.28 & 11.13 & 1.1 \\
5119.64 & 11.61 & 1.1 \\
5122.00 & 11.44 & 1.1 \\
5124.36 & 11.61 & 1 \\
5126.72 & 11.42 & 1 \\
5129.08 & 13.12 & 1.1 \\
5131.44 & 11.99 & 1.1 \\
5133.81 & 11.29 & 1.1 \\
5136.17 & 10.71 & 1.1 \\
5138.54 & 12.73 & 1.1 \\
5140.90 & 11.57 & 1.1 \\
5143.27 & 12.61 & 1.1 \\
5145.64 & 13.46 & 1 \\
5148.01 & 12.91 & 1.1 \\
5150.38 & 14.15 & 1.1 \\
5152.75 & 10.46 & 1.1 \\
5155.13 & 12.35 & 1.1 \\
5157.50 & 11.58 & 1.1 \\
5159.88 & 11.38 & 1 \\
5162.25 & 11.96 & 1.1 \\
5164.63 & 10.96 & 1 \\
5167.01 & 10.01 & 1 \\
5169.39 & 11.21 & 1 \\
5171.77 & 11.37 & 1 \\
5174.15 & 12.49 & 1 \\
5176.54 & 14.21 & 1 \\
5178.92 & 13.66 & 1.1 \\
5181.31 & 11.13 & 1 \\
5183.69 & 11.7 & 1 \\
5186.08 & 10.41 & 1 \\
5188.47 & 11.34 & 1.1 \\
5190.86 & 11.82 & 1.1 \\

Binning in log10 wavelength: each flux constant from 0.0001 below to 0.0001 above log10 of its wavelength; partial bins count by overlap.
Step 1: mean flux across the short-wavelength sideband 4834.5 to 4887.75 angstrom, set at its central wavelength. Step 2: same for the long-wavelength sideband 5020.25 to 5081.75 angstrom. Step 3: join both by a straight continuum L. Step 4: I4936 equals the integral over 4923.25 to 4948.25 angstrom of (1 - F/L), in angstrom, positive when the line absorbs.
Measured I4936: -3.6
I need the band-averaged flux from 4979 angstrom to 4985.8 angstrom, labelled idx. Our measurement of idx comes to 12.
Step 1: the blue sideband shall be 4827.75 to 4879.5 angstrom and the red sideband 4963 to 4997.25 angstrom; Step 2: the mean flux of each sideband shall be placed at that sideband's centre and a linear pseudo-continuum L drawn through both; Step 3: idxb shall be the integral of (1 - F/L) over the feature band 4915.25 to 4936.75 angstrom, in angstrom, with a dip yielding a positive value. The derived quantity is -4.92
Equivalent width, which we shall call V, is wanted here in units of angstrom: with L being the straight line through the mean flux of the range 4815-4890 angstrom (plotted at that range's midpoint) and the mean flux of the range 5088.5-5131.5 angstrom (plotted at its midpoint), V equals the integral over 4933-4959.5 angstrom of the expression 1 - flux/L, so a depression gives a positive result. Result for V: -2.1 angstrom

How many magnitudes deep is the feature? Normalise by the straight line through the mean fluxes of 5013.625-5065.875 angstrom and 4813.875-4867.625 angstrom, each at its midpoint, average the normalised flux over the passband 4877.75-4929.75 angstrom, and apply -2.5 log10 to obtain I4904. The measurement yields -0.16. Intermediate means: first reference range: 10.8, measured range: 13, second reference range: 12.2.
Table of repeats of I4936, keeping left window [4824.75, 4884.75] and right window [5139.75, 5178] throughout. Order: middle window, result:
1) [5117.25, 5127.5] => 0.38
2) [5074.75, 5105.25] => -1.30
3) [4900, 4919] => -3.98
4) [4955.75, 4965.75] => -1.69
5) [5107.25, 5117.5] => -0.76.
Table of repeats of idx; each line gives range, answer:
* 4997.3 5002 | 12.3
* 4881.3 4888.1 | 11.4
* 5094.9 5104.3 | 12.6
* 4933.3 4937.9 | 12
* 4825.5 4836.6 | 11.8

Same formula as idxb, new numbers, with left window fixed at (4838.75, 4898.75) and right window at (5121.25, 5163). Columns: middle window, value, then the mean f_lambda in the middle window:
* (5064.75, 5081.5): -0.4 angstrom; 12.1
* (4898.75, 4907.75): -0.9 angstrom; 12.6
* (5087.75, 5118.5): -1.1 angstrom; 12.4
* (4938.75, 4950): -1.1 angstrom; 12.6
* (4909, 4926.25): -4.9 angstrom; 14.7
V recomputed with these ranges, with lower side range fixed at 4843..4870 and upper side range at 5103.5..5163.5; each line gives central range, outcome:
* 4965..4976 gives 0.17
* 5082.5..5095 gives 0.27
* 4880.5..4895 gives -0.65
